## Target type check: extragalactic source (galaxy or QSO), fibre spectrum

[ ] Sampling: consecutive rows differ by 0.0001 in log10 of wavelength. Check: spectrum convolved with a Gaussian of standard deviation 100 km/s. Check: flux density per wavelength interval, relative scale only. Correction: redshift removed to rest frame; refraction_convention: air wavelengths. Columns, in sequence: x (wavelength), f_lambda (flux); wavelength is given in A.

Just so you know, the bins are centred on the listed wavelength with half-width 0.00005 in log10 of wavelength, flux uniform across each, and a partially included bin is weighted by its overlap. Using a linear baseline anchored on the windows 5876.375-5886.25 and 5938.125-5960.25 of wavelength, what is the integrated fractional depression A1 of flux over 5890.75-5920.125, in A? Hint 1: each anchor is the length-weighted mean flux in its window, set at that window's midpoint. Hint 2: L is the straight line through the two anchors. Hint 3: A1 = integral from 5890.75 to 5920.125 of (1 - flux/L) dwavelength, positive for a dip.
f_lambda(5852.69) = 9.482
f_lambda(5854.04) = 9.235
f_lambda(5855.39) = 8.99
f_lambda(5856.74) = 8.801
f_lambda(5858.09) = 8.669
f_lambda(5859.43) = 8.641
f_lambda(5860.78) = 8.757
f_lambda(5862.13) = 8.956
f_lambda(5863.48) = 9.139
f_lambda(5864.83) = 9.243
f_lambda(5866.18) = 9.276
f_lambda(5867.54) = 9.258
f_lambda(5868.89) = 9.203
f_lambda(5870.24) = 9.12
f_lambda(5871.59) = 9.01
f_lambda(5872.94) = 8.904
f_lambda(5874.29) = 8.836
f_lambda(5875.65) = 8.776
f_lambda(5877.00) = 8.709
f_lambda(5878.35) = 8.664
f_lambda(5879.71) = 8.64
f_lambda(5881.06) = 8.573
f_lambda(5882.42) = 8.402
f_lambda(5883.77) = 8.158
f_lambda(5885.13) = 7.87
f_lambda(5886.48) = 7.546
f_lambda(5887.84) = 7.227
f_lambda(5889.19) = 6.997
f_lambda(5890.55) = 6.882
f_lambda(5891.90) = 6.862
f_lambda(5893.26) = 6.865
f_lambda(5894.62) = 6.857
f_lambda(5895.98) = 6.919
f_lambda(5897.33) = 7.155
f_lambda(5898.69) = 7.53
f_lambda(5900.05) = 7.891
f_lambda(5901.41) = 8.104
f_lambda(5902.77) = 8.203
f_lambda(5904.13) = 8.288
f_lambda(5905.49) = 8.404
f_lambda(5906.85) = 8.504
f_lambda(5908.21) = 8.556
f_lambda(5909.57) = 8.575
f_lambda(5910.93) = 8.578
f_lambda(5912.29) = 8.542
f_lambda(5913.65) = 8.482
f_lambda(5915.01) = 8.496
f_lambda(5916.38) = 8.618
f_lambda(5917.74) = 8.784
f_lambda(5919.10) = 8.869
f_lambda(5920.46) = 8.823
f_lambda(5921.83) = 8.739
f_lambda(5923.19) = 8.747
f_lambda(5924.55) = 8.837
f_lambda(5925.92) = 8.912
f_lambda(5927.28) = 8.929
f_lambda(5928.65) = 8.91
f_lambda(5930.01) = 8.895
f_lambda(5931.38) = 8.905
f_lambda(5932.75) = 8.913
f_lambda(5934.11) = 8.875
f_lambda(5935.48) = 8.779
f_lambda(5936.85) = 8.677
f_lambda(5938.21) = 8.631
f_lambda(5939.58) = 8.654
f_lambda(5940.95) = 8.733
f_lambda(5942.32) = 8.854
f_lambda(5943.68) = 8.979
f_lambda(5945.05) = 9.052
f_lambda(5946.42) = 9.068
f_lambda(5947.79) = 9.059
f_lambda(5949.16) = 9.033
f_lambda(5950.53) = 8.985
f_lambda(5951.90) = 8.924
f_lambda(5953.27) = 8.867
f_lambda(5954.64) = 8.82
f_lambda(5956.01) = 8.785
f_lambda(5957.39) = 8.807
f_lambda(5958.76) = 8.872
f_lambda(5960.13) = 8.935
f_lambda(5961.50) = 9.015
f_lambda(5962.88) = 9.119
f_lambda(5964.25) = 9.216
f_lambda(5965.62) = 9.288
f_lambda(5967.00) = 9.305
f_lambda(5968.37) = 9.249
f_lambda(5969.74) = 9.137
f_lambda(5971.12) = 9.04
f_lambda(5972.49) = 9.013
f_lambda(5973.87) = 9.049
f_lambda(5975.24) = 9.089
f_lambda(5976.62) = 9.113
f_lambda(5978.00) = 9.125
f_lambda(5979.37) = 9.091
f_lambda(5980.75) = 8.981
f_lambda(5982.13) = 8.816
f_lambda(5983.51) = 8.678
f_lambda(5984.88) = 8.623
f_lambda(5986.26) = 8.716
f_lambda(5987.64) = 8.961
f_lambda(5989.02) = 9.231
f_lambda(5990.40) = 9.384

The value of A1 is 1.8 A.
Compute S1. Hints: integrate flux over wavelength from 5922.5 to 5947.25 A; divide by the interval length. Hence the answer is 8.86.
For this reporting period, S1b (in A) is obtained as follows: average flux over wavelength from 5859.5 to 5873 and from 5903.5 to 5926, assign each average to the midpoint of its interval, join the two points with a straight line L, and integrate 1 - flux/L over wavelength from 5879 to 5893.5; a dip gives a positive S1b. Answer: 2.0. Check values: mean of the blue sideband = 9.07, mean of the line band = 7.66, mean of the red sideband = 8.63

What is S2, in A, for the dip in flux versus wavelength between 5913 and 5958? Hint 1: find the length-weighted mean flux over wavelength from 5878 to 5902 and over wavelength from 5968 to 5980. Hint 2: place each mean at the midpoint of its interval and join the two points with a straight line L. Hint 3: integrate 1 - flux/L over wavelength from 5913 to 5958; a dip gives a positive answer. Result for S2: -2.3 A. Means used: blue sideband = 7.6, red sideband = 9.1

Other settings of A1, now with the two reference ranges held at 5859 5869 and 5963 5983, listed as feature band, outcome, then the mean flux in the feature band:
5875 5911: 4.62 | 7.9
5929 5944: 0.46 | 8.81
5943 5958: 0.25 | 8.94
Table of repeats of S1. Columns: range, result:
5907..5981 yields 8.89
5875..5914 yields 7.95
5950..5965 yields 8.94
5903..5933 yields 8.68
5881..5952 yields 8.37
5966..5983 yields 9.08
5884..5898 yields 7.15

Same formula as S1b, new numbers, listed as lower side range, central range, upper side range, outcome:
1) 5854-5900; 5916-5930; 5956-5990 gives -0.3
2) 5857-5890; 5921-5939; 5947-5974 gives 0.1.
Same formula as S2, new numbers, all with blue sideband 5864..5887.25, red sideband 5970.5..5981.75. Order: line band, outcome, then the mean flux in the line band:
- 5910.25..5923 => 0.27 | 8.66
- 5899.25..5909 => 0.59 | 8.27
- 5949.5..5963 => 0.12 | 8.9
